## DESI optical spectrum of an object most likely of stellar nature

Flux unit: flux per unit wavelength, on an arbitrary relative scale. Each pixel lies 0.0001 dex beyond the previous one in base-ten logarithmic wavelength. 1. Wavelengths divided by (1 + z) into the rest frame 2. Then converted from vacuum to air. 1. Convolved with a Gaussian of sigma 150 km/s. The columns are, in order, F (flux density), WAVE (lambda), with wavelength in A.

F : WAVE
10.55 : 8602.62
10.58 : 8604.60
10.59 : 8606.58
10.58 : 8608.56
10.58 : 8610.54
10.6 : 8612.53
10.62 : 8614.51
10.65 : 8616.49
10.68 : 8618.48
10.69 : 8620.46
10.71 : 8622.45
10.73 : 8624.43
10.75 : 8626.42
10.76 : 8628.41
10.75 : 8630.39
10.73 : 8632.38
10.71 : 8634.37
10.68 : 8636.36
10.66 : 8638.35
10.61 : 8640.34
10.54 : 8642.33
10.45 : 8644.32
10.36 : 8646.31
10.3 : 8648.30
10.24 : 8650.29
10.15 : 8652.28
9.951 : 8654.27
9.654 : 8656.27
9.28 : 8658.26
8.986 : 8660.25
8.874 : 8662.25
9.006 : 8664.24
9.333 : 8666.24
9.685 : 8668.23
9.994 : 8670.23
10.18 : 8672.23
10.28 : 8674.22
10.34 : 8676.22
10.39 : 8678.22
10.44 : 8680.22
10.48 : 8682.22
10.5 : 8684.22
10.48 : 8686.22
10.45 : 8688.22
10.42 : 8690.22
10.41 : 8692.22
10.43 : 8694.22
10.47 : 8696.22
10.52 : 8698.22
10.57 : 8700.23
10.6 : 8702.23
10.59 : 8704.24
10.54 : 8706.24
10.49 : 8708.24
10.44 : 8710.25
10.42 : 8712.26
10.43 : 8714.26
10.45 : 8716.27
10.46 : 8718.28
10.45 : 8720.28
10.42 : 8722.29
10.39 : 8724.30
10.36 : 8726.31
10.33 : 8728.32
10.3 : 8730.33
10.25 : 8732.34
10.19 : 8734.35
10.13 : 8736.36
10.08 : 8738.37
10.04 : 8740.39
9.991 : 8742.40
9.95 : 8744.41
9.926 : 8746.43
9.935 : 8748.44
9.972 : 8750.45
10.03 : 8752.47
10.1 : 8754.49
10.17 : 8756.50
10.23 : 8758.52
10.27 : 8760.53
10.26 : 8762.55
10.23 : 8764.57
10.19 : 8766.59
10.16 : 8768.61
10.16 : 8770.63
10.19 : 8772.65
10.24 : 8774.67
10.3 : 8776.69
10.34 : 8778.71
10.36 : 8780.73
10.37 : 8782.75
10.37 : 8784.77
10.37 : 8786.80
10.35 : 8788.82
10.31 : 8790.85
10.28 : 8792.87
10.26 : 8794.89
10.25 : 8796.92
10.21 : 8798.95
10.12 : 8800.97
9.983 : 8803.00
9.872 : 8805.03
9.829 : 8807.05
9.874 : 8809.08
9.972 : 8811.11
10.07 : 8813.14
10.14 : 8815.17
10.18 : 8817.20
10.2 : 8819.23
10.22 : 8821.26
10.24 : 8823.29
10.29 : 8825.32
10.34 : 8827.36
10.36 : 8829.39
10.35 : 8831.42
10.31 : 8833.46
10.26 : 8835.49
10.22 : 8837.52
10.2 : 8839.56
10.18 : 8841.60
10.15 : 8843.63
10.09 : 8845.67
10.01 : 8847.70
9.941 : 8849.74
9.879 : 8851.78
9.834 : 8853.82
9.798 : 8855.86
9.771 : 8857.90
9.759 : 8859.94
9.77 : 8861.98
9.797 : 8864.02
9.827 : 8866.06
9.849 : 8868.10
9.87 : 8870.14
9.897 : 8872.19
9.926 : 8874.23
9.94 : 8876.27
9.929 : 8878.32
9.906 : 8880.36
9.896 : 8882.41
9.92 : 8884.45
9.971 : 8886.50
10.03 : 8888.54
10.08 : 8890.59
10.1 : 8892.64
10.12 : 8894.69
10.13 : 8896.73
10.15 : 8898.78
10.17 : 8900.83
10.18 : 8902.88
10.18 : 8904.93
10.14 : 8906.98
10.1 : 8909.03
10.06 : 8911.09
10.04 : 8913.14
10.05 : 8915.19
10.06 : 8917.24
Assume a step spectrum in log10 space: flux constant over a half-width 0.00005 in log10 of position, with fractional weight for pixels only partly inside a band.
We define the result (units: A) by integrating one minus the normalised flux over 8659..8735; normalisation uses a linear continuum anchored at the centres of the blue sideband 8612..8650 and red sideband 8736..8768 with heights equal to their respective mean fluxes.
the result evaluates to 0.6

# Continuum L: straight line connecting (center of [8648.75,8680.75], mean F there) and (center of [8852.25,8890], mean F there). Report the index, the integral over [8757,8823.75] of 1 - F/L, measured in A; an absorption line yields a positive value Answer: -2.4 A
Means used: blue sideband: 9.8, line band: 10.2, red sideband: 9.87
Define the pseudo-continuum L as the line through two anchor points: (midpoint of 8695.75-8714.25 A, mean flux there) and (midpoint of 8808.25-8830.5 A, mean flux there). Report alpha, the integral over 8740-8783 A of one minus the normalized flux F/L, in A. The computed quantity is 0.8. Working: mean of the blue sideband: 10.5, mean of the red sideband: 10.2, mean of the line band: 10.2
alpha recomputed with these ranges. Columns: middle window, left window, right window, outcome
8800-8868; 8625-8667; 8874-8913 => 0.1 A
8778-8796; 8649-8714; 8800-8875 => -0.5 A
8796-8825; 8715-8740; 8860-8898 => 0.1 A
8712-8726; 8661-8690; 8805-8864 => -0.5 A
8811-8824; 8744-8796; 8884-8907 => 0.0 A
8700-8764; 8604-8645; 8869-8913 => 0.8 A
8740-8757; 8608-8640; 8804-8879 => 0.5 A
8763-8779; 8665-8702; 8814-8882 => -0.1 A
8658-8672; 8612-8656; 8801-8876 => 1.5 A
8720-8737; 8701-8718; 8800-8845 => 0.2 A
